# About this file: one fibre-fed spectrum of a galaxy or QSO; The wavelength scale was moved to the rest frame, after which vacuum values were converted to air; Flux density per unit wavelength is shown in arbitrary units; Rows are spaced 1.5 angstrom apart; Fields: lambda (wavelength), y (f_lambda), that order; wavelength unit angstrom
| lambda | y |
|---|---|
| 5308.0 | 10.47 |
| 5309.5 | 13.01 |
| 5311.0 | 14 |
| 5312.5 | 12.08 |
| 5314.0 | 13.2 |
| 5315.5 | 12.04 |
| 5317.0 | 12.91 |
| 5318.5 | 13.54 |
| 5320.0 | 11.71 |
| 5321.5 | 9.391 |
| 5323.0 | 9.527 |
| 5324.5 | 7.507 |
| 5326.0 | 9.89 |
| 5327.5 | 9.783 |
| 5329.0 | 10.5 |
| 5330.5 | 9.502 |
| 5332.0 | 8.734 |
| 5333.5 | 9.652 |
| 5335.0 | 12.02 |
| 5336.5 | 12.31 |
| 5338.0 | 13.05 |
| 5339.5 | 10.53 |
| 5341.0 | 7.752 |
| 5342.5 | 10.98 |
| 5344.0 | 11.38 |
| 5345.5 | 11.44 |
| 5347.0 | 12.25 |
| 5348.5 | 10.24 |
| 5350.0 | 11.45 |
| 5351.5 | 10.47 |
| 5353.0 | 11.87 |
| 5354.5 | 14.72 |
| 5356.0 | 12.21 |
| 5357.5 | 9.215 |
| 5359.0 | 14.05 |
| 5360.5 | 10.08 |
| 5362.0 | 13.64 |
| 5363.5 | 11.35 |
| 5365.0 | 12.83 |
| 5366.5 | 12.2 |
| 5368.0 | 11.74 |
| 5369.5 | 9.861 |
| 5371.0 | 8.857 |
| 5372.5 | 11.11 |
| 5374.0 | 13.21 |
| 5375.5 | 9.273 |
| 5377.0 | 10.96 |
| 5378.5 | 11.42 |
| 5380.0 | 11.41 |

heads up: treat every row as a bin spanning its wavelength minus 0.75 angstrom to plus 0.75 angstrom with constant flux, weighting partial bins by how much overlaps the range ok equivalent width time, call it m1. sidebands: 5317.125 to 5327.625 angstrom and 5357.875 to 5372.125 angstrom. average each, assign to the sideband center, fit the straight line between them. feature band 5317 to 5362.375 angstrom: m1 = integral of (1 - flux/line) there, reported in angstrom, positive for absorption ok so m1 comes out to -0.55 angstrom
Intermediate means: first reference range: 10.4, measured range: 11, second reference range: 11.5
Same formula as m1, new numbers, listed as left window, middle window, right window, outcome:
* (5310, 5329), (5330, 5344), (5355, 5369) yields 1.2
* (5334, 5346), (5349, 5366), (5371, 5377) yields -1.5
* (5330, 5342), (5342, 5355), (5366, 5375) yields -1.1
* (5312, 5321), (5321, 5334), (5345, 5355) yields 3.0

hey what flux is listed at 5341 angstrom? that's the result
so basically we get 7.752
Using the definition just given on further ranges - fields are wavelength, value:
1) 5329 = 10.5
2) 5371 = 8.857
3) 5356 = 12.21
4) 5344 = 11.38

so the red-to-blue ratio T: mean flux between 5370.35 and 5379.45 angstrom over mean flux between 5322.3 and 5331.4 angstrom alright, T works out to 1.1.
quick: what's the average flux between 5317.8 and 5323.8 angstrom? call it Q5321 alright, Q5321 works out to 11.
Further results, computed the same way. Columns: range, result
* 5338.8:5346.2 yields 10.4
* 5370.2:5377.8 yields 10.7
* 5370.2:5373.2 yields 9.96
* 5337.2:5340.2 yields 11.8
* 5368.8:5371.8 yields 9.38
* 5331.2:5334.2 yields 9.19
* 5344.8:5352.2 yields 11.2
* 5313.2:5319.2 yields 12.9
